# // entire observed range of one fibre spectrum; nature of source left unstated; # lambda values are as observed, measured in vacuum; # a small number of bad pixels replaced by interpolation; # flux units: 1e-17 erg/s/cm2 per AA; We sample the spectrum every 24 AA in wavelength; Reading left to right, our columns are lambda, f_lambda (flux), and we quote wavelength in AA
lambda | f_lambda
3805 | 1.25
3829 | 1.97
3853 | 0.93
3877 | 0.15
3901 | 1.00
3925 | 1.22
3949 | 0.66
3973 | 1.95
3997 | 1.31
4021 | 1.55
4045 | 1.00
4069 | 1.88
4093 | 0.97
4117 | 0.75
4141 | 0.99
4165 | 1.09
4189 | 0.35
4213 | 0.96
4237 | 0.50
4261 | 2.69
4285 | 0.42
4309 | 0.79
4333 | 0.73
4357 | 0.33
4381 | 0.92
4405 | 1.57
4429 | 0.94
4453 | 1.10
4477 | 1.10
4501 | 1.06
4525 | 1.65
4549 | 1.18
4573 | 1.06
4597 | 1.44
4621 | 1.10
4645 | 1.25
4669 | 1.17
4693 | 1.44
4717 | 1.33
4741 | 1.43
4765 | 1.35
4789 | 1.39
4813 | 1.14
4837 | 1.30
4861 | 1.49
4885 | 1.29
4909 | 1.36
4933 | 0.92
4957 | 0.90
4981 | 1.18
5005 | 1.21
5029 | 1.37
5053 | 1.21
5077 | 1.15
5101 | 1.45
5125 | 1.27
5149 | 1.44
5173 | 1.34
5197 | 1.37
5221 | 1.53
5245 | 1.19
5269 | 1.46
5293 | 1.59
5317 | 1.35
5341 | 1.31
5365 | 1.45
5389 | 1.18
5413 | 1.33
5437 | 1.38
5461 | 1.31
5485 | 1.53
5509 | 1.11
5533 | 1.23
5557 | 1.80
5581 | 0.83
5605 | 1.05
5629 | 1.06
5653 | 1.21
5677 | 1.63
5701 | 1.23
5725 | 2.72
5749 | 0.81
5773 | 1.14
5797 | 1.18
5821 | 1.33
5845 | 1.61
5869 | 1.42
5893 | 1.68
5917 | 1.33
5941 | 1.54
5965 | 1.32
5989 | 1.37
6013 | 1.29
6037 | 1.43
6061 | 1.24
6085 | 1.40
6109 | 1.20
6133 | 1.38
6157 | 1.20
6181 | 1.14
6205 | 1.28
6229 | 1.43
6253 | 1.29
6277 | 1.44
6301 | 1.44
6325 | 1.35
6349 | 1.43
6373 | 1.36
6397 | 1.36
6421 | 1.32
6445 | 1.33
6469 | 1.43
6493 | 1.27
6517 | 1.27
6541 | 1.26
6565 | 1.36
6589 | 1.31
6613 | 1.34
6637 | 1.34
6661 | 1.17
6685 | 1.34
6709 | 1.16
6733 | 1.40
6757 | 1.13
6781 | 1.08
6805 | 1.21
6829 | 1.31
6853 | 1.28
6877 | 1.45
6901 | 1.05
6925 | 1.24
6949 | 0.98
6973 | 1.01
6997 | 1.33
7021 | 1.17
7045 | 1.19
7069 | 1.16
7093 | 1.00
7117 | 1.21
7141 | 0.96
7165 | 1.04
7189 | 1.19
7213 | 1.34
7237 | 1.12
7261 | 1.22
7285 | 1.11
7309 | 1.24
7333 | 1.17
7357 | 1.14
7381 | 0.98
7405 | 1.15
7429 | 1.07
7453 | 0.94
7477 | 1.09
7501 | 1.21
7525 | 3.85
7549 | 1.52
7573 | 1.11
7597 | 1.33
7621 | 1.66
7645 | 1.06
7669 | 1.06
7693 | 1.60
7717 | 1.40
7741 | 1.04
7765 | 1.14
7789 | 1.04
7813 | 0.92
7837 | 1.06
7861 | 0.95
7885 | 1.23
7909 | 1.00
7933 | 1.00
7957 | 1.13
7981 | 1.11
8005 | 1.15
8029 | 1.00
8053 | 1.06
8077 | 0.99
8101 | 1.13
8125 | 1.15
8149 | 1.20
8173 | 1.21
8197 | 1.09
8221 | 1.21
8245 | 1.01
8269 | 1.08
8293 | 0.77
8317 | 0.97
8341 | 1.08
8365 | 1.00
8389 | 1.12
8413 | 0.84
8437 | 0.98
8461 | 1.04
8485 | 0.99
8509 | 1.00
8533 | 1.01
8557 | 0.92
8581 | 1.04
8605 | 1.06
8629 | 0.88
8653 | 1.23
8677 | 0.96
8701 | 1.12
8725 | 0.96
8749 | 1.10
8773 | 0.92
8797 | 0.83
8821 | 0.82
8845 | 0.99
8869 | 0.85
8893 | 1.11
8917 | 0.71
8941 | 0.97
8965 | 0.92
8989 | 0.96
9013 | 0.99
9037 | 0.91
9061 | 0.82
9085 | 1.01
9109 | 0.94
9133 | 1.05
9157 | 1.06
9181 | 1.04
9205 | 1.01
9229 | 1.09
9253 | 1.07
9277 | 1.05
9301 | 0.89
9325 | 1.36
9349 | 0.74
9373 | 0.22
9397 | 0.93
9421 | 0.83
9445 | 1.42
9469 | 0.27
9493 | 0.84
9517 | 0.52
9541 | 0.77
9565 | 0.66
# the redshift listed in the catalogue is 0.14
